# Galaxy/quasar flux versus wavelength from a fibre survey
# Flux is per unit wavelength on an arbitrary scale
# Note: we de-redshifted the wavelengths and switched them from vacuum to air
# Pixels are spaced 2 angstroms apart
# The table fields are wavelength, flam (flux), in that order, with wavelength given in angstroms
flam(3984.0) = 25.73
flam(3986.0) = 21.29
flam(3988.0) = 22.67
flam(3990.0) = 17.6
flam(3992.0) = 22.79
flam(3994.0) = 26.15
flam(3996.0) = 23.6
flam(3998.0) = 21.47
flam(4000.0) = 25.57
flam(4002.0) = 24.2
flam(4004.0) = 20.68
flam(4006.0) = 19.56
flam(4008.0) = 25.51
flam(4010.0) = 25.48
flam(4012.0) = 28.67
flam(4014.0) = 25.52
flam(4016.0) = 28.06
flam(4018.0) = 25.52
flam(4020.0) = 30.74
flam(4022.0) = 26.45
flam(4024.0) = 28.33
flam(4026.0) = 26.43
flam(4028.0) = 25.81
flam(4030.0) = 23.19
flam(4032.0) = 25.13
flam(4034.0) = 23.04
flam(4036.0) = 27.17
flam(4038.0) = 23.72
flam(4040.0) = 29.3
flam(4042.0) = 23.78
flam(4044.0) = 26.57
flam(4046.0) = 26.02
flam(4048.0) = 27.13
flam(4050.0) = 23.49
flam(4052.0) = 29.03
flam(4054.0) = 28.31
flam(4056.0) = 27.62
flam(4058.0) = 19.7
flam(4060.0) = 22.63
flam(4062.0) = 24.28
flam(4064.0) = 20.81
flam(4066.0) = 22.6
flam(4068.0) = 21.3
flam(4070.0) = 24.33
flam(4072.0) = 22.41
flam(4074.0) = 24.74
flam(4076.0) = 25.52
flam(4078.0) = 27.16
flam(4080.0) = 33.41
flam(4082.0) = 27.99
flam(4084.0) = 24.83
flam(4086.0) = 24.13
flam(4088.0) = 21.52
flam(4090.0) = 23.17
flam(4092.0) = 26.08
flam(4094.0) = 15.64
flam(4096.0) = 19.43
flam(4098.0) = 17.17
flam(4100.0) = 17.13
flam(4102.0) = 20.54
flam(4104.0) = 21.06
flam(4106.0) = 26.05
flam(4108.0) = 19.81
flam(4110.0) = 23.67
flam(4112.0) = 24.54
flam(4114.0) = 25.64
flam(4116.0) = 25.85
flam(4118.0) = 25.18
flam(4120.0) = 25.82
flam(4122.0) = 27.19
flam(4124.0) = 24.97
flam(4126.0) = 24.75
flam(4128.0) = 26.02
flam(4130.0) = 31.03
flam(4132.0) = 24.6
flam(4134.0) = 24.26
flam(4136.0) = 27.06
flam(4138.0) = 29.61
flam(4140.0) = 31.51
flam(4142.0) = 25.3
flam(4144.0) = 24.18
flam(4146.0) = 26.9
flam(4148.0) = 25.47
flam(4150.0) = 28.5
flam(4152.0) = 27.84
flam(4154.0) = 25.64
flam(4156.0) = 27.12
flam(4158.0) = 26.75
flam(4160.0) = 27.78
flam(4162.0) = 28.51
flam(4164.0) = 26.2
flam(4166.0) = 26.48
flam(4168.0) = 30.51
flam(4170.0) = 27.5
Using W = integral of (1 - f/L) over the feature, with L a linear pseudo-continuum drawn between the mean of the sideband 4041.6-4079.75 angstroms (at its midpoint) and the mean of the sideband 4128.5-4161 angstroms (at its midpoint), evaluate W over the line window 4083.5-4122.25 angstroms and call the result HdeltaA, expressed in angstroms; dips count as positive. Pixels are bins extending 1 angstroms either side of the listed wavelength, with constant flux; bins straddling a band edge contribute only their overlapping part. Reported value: 4.99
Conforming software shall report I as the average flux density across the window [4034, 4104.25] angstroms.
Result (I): 24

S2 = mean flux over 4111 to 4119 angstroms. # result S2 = 25.3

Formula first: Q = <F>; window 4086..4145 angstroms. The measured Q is 24.1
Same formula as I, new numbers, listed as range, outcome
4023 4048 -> 25.8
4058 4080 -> 23.8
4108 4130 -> 25.4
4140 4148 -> 26.2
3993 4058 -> 25.6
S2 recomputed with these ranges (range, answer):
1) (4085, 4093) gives 23.7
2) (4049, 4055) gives 26.9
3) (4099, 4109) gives 20.9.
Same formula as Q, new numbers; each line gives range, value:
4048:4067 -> 24.4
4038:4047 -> 26.1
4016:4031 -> 26.7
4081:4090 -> 24.5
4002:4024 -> 25.7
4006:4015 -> 25.5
